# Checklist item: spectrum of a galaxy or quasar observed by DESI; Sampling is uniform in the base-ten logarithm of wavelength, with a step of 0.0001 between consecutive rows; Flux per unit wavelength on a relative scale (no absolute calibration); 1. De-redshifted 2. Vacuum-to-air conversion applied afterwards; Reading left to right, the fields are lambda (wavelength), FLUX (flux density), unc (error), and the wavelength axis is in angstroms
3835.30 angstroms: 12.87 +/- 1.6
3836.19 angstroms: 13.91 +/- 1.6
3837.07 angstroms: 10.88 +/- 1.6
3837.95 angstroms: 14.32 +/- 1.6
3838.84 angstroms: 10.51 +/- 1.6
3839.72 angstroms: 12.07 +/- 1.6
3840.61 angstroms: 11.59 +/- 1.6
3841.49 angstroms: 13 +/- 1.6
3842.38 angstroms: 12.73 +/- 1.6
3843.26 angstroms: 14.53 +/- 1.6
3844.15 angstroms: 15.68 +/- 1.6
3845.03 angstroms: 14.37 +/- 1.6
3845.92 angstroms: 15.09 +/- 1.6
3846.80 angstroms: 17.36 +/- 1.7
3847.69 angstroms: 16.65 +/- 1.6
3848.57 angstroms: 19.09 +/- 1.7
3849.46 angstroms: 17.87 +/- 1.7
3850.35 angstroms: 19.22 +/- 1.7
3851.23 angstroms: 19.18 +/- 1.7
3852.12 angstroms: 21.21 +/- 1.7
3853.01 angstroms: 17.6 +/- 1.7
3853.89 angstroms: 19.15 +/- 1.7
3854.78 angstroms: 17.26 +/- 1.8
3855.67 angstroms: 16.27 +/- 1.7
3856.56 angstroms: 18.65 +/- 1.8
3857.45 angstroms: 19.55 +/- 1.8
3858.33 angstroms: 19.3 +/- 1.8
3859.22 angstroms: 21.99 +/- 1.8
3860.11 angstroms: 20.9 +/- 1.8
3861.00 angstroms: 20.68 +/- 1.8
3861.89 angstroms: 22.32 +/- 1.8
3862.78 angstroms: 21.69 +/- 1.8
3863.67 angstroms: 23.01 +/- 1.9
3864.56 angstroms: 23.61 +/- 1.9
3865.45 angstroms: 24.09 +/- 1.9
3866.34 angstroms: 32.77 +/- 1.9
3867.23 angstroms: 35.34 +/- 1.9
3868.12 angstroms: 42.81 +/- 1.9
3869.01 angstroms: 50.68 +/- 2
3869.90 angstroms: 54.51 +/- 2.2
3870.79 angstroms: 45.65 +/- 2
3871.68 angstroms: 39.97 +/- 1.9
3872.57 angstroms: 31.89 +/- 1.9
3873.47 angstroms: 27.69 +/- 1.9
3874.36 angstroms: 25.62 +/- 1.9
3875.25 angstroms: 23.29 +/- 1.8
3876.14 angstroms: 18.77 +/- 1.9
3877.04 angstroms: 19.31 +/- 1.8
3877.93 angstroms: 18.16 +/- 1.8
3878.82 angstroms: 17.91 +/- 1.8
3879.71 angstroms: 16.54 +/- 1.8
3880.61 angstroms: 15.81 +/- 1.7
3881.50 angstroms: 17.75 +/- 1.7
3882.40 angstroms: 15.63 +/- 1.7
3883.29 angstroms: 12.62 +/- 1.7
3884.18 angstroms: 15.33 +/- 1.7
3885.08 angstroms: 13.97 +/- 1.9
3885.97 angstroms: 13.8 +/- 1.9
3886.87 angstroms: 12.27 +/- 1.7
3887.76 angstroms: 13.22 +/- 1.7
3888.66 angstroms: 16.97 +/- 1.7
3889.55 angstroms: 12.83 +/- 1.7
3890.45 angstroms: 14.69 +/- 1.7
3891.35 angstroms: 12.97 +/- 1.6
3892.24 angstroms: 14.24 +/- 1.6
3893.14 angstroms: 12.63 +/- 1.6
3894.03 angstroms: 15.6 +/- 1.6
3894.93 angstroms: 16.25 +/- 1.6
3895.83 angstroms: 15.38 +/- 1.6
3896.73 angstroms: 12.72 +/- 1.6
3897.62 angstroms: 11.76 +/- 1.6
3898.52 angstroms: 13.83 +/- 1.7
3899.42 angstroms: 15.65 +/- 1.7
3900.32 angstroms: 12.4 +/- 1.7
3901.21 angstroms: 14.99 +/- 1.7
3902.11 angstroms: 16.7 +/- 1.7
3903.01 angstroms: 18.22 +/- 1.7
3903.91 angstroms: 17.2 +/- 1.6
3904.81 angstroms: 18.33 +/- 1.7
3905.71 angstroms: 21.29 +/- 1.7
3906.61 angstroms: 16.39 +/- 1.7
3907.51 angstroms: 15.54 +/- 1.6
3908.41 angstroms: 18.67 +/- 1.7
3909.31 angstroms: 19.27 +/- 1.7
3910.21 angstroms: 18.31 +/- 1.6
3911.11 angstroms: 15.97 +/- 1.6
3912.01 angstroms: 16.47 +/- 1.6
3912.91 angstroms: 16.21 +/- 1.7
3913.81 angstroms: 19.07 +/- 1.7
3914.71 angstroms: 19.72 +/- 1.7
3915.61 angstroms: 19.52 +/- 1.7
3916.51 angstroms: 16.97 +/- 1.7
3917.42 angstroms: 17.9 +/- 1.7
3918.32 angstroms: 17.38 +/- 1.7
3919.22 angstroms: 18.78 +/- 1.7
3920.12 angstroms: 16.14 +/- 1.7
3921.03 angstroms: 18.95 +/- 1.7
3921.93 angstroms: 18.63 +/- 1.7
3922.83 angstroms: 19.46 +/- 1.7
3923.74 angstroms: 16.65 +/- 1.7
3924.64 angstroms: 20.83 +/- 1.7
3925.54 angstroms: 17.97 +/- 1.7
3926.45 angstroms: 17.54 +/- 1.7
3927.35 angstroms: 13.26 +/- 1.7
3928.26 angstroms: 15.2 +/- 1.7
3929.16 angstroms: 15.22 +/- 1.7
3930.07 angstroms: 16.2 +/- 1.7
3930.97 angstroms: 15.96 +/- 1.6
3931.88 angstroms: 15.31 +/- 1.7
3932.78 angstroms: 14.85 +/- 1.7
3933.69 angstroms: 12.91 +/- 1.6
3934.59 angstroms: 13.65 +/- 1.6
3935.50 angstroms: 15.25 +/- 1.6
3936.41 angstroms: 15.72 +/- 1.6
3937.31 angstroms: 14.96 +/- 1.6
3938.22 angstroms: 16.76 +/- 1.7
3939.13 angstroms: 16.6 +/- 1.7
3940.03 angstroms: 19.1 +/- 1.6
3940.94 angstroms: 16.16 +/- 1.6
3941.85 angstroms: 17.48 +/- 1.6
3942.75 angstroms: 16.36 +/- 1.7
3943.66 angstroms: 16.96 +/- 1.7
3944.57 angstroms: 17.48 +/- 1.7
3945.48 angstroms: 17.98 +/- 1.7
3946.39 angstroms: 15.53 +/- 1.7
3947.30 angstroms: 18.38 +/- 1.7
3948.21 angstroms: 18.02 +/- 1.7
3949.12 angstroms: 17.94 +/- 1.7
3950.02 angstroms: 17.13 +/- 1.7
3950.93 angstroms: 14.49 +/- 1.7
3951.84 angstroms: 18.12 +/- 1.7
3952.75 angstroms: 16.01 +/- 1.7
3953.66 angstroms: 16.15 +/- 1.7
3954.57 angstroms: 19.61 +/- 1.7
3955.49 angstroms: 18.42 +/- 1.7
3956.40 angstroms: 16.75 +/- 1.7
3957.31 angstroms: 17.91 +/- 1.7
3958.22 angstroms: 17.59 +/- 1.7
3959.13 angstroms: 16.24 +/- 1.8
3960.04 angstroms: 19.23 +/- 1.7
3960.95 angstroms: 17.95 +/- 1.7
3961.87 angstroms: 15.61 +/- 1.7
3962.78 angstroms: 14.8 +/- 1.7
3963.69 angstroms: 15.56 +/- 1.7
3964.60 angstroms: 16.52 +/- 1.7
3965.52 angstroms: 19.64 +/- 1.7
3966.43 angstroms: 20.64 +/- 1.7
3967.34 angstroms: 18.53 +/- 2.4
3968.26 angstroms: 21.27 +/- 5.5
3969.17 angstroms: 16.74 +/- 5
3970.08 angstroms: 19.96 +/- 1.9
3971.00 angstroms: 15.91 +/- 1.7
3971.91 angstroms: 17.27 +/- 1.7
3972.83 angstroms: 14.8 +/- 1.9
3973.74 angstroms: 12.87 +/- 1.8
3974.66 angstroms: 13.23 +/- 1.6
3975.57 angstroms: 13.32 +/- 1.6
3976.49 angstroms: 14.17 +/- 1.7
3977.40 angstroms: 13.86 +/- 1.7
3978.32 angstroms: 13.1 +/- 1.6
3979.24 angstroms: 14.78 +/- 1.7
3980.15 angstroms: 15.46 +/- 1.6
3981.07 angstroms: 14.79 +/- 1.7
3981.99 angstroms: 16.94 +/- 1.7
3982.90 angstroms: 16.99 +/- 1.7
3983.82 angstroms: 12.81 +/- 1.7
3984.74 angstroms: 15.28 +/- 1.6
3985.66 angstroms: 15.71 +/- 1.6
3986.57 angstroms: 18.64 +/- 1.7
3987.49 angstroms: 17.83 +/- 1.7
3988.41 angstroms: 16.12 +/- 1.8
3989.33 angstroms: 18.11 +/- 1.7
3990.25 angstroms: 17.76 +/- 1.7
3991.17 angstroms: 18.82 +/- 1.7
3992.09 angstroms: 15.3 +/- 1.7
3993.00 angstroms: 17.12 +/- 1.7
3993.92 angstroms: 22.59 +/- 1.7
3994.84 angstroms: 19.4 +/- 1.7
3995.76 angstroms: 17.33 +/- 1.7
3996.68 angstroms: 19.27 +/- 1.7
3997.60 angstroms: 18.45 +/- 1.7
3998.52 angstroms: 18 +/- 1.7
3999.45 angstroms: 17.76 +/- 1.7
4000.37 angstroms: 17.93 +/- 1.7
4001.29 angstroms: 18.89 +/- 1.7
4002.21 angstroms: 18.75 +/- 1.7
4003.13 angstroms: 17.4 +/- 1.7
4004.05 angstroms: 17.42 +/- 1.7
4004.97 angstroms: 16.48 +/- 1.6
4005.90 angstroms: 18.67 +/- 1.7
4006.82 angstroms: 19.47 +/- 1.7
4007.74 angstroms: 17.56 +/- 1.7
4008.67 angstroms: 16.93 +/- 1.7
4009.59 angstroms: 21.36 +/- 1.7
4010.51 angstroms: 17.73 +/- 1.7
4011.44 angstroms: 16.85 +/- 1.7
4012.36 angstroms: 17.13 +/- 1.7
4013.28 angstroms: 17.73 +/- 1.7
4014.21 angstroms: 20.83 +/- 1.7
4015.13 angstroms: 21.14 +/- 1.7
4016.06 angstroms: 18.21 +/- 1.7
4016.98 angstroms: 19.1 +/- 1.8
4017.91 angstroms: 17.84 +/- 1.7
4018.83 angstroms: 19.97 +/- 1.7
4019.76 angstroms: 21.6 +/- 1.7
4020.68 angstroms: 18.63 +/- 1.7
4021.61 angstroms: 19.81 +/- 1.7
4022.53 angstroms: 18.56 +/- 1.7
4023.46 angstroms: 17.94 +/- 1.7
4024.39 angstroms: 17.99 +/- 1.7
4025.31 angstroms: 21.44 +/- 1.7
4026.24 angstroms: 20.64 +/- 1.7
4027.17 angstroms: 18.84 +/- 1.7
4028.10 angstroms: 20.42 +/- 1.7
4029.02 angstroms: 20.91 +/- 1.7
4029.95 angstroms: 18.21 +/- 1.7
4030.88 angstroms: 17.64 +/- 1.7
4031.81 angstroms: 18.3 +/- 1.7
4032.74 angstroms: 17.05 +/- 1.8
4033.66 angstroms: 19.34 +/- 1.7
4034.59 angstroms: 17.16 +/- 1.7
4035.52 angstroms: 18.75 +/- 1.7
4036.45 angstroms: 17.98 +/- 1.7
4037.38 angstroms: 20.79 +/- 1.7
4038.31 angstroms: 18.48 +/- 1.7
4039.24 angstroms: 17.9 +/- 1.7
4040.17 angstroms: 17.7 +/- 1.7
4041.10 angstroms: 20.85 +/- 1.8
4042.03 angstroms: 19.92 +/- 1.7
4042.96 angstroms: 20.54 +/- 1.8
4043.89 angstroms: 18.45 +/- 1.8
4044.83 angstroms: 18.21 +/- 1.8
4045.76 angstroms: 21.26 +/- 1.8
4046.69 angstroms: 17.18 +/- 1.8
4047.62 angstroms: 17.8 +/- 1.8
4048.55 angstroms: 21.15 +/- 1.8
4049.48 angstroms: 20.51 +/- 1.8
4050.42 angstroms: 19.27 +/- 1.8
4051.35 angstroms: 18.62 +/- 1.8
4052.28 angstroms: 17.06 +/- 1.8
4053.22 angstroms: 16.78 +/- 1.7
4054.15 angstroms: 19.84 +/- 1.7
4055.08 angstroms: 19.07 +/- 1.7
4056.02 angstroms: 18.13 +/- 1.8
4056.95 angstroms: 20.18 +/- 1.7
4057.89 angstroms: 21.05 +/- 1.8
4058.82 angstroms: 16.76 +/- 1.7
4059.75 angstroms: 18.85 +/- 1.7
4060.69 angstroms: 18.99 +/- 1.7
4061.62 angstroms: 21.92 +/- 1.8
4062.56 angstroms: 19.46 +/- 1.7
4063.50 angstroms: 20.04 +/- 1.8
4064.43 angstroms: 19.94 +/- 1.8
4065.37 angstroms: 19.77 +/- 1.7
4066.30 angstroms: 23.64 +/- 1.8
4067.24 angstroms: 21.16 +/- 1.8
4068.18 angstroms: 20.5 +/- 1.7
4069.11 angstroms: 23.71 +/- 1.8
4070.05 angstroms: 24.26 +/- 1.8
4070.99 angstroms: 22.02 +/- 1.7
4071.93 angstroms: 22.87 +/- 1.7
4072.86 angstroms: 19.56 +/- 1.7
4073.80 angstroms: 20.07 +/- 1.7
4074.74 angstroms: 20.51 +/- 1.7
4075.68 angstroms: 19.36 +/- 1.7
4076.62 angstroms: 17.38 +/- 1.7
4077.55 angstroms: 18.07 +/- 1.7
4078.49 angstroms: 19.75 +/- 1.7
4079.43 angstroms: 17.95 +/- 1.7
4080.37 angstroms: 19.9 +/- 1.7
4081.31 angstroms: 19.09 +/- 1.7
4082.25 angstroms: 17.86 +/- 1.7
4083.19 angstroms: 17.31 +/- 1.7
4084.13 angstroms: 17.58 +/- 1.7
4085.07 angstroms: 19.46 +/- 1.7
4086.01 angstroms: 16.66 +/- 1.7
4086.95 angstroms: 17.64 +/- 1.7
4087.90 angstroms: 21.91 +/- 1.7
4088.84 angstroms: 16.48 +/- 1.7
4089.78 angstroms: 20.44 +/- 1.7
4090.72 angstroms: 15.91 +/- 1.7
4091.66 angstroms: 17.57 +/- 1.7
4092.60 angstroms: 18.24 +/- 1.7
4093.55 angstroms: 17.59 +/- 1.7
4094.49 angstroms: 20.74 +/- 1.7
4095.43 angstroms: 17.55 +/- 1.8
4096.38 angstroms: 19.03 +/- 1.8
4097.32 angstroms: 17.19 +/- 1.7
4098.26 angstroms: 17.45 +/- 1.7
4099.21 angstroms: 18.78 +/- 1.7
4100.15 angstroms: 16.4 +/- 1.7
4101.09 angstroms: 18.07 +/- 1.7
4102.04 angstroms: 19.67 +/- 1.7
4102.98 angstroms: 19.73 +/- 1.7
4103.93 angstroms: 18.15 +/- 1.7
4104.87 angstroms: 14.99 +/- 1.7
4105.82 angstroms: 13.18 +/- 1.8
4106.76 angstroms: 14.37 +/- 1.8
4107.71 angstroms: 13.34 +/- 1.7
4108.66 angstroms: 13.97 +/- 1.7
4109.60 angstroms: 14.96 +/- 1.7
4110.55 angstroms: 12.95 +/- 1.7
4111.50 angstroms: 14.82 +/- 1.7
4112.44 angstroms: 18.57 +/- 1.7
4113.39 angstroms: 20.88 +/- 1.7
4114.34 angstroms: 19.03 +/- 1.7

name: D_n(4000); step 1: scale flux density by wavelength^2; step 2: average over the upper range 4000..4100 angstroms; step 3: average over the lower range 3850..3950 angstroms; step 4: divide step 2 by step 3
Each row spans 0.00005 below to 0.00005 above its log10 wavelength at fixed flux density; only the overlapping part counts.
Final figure 1.1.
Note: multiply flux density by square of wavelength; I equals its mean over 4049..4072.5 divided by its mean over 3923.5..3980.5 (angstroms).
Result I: 1.29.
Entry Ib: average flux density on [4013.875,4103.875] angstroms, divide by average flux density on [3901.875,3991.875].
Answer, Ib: 1.14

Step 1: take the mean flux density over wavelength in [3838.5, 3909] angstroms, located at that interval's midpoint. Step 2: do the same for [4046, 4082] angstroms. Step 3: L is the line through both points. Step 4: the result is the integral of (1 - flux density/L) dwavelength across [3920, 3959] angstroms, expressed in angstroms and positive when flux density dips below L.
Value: 5.6 angstroms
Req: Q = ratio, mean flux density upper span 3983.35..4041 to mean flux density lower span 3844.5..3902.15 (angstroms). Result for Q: 0.90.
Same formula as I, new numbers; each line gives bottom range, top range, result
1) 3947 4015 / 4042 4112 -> 1.13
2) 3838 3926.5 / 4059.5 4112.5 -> 1.07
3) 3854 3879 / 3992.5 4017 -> 0.74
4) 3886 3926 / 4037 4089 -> 1.28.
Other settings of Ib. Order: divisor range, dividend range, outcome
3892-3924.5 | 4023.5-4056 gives 1.13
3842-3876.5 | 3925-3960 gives 0.69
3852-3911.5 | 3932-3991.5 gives 0.81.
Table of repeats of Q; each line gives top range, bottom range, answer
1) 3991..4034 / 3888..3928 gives 1.13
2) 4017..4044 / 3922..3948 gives 1.16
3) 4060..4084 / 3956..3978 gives 1.21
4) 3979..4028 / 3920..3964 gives 1.08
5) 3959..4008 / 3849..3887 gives 0.73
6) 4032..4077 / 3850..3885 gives 0.81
